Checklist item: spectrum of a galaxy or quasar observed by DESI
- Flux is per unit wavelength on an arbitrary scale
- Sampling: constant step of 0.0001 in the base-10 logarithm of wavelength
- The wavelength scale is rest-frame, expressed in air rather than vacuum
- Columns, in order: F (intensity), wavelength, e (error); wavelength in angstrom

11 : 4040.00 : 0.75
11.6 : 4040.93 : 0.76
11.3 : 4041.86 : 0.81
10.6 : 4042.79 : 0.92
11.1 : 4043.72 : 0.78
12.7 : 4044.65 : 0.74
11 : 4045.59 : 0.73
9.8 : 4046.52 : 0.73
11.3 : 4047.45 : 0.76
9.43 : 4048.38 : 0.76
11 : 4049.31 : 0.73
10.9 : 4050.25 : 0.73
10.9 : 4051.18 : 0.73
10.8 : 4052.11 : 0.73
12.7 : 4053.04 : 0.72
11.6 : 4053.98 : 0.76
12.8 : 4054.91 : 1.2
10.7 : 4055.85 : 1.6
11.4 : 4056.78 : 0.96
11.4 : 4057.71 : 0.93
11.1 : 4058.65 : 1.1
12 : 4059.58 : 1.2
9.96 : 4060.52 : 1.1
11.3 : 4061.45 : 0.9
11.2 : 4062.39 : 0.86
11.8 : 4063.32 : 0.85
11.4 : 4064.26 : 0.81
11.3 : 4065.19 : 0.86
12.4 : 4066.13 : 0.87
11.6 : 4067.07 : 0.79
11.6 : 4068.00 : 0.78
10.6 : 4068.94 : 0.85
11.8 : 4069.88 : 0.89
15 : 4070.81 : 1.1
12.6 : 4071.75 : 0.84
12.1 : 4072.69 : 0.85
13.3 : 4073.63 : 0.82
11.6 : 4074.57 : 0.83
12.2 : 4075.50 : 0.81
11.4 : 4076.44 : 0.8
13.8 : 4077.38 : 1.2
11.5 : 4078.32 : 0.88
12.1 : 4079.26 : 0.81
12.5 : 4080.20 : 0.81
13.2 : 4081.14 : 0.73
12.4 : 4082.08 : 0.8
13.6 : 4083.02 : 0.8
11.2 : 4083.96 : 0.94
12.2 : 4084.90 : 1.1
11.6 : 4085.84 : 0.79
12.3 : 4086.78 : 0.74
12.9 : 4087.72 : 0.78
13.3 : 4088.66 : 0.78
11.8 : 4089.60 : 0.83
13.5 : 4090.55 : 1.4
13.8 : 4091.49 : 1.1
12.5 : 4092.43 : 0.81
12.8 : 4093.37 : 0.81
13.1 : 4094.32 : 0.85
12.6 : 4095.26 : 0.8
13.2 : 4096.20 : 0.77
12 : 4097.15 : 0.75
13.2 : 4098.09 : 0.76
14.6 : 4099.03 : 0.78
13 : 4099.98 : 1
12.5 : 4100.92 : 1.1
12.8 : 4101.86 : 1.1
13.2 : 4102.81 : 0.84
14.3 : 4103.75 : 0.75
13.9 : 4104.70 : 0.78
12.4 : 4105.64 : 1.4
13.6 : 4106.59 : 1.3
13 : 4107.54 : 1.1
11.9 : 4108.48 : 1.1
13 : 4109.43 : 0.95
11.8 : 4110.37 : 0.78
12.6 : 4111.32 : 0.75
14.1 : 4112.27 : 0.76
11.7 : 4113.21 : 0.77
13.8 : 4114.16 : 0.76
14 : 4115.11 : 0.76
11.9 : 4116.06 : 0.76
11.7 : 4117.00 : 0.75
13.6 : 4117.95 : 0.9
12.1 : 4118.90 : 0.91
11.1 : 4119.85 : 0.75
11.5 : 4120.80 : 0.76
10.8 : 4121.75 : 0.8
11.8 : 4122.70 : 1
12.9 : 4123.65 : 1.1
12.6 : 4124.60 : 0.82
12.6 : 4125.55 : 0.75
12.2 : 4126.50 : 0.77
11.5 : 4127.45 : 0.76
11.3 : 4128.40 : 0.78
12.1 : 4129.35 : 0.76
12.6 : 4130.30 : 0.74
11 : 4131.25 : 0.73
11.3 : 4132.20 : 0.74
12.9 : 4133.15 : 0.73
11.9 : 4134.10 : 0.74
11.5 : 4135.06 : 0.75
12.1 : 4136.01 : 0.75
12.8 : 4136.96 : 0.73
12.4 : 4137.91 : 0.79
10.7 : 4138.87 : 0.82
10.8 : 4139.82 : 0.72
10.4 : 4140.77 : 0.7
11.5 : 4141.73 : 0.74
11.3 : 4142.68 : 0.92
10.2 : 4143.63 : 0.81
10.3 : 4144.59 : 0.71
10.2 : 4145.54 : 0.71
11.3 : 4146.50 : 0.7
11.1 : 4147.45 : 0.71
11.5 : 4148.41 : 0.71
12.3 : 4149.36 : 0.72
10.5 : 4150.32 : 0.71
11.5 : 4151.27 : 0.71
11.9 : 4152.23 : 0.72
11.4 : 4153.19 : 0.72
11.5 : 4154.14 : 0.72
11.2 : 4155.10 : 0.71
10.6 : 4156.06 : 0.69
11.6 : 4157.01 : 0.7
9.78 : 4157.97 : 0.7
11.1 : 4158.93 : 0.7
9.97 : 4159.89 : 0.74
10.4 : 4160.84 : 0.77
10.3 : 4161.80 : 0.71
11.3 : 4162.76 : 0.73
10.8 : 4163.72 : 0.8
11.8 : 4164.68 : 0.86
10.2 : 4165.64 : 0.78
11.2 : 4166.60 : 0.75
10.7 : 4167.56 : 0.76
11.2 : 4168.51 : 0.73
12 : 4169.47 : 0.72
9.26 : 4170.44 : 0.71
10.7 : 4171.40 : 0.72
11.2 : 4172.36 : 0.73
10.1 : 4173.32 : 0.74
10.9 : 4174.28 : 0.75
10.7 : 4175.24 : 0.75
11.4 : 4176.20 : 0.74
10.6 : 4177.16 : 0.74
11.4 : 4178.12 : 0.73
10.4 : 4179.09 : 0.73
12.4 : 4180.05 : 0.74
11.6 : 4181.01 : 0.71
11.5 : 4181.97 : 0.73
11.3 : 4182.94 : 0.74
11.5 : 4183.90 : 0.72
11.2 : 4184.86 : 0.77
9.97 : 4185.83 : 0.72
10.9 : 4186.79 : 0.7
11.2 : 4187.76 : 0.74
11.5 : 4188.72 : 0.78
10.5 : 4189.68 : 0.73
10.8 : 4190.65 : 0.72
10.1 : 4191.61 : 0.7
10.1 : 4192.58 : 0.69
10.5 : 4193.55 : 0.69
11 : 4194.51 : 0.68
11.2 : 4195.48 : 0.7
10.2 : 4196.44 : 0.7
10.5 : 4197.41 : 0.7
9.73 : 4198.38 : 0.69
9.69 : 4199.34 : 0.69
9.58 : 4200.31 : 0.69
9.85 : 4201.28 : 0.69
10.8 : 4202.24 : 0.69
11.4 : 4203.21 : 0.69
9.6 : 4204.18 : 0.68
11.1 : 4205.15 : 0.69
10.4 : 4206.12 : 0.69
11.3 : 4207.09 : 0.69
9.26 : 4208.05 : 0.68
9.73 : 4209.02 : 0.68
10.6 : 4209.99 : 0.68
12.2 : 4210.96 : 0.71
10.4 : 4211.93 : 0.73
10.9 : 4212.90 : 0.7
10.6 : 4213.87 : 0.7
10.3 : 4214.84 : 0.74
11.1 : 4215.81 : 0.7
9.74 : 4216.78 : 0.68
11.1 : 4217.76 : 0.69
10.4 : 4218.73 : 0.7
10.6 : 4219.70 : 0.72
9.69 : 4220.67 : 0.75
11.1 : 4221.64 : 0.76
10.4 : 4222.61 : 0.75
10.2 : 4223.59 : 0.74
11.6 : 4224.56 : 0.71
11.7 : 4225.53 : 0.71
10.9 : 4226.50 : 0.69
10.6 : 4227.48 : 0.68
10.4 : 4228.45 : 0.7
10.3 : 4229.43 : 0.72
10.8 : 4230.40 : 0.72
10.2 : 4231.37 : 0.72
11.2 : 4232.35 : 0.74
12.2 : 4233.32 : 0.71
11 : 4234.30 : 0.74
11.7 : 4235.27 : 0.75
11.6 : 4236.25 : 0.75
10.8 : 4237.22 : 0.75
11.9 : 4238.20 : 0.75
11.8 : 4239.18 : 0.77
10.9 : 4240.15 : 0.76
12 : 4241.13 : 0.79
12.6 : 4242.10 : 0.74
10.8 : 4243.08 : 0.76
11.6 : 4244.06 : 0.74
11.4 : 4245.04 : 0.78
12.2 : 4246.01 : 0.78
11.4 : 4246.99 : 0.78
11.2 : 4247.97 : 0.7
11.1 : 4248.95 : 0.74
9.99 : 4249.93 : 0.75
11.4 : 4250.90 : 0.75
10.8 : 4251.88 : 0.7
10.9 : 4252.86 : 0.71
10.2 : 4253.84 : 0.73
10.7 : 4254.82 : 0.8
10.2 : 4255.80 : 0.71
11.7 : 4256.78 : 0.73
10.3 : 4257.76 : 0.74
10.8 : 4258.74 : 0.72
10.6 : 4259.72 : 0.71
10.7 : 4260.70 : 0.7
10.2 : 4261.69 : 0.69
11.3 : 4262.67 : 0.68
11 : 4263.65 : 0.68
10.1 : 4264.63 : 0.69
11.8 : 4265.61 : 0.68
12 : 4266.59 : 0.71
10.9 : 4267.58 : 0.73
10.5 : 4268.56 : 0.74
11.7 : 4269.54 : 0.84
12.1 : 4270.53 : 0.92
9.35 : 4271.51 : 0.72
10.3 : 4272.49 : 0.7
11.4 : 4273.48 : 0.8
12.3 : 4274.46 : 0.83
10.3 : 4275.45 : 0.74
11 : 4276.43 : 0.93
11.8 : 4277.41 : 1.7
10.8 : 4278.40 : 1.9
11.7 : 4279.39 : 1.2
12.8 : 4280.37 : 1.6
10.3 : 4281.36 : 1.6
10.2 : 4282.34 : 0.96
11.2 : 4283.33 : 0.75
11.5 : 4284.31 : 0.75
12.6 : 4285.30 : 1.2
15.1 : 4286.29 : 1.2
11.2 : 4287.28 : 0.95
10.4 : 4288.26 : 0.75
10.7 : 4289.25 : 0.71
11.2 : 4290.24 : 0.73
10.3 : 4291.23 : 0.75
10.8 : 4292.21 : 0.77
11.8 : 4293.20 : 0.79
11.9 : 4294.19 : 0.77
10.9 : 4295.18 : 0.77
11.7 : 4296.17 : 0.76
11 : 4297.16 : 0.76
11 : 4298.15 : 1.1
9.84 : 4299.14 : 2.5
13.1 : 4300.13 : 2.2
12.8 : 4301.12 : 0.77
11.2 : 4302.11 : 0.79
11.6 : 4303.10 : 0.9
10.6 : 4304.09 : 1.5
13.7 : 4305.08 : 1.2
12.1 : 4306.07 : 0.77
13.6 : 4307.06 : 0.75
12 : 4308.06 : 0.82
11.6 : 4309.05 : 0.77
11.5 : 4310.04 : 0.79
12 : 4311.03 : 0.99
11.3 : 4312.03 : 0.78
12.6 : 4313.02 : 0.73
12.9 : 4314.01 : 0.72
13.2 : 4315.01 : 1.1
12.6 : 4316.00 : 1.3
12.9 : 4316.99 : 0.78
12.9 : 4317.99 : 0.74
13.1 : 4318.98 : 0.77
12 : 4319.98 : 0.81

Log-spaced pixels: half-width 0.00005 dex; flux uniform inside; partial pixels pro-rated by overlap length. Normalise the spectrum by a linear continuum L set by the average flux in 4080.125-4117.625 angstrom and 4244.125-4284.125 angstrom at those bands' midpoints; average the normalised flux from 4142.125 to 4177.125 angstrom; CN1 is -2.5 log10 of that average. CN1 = 0.12 mag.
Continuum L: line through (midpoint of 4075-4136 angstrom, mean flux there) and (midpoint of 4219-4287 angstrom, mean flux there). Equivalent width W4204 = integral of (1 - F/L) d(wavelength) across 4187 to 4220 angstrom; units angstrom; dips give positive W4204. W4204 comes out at 3.0 angstrom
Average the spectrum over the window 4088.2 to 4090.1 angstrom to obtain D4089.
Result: 12.5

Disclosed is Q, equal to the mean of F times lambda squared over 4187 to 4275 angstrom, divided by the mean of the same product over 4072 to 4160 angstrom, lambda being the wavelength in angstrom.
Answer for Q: 0.9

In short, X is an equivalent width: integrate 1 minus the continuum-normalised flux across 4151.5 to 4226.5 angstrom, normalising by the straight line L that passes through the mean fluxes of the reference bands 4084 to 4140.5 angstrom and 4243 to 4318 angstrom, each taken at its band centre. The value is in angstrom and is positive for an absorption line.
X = 7.65 angstrom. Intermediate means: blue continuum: 12.5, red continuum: 11.4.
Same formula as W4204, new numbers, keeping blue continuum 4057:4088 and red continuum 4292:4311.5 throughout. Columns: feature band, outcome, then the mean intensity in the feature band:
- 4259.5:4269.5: 0.71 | 11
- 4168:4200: 2.88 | 10.8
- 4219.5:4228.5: 0.84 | 10.7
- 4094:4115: -1.84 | 13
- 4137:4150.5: 0.94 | 11.1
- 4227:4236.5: 0.68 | 11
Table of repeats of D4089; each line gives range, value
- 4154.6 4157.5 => 11.1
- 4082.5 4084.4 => 12.4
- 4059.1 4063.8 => 11.3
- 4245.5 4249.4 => 11.5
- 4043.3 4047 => 11.1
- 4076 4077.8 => 12.6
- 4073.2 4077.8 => 12.4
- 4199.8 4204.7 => 10.2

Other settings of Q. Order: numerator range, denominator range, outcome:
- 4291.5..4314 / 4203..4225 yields 1.16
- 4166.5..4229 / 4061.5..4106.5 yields 0.90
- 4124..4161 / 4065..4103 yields 0.93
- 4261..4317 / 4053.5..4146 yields 1.04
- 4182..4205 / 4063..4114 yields 0.88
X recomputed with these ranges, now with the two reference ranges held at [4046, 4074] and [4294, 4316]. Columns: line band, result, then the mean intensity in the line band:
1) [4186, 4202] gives 1.8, 10.5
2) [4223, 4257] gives 2.0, 11.1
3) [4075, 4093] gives -1.5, 12.5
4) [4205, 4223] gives 1.9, 10.6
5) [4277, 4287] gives 0.1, 11.8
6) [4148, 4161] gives 0.6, 11.1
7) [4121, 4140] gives -0.4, 11.9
